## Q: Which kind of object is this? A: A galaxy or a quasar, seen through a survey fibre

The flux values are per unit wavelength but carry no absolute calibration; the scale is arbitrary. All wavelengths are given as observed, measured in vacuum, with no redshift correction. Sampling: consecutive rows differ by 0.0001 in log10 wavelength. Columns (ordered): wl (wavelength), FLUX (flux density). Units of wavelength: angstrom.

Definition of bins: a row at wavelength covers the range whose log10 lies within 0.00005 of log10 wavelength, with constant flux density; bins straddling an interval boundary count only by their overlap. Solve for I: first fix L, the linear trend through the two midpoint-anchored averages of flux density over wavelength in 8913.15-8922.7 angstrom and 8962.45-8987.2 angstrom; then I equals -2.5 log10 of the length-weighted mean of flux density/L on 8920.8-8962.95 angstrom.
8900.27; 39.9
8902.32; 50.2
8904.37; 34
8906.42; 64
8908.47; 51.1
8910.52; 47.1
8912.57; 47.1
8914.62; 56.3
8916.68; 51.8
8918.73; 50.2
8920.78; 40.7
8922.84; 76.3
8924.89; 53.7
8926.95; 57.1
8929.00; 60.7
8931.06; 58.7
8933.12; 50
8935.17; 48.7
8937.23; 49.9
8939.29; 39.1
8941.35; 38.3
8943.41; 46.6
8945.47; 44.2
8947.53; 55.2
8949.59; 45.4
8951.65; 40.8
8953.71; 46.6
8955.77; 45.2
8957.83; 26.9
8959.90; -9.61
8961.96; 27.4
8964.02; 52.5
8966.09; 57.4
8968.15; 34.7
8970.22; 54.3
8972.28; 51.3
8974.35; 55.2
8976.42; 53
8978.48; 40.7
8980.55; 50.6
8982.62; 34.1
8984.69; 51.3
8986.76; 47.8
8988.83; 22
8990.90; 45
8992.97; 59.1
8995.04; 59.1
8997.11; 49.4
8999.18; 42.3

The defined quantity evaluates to 0.129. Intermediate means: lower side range 52.1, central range 45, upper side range 48.1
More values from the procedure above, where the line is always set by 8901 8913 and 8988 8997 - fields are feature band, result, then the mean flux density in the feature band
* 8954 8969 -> 0.36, 34.1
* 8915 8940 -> -0.10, 53.3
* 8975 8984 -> 0.05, 45.3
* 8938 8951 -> 0.08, 44.8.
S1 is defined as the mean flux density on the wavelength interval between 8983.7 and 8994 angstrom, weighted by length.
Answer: 45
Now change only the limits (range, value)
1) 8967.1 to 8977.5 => 49.7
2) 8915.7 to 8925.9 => 54.6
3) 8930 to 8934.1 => 54.4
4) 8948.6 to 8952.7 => 43.1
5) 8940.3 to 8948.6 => 46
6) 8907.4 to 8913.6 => 48.6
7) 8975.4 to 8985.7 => 45.9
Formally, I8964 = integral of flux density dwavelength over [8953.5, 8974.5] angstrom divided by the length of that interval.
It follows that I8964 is 39.3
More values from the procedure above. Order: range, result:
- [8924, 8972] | 44.6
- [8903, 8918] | 50.2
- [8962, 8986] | 47.8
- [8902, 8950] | 50.8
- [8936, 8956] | 45.2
